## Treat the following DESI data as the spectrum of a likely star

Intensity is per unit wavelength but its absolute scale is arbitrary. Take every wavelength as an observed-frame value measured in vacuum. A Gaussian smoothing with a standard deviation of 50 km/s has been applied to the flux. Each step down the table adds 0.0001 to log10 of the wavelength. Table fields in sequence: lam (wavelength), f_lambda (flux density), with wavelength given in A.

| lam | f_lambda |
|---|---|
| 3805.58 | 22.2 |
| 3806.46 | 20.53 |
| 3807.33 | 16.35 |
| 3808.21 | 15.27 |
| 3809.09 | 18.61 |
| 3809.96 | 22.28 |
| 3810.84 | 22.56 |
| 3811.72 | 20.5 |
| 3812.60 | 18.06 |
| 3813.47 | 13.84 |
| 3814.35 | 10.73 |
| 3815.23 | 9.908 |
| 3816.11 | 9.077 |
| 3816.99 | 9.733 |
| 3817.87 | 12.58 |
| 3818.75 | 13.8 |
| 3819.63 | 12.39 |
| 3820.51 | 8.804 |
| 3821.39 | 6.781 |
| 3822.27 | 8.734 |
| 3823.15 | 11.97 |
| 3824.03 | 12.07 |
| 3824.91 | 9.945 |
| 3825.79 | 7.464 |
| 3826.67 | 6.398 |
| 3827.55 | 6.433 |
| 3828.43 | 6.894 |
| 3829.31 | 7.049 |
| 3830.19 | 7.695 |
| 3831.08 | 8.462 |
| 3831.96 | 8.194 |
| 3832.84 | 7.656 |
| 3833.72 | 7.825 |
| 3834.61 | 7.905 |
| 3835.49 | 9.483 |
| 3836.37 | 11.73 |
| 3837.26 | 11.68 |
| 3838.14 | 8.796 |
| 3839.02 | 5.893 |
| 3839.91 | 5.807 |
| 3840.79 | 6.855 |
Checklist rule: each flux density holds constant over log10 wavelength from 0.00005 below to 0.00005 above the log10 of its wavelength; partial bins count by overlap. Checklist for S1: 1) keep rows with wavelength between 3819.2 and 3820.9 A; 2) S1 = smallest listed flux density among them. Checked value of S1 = 8.804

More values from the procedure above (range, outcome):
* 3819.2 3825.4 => 6.781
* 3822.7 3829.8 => 6.398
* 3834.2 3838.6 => 7.905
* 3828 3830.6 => 6.894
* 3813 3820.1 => 9.077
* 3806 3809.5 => 15.27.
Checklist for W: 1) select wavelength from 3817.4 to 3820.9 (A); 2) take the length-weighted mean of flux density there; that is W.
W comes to 11.9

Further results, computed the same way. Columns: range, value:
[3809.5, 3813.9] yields 19.5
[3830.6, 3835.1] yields 8.01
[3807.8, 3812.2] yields 19.8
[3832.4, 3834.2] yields 7.73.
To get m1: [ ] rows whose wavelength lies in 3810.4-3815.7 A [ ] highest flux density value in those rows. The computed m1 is 22.56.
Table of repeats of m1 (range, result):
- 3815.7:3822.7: 13.8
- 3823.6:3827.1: 12.07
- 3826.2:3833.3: 8.462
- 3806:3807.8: 20.53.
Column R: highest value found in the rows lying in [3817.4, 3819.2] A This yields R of 13.8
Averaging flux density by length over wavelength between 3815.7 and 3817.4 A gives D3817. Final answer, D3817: 9.4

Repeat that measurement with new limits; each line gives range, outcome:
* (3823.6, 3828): 8.46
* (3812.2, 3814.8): 14.2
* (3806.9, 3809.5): 16.7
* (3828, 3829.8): 7.01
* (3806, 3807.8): 18.4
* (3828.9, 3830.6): 7.38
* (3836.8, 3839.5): 8.75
